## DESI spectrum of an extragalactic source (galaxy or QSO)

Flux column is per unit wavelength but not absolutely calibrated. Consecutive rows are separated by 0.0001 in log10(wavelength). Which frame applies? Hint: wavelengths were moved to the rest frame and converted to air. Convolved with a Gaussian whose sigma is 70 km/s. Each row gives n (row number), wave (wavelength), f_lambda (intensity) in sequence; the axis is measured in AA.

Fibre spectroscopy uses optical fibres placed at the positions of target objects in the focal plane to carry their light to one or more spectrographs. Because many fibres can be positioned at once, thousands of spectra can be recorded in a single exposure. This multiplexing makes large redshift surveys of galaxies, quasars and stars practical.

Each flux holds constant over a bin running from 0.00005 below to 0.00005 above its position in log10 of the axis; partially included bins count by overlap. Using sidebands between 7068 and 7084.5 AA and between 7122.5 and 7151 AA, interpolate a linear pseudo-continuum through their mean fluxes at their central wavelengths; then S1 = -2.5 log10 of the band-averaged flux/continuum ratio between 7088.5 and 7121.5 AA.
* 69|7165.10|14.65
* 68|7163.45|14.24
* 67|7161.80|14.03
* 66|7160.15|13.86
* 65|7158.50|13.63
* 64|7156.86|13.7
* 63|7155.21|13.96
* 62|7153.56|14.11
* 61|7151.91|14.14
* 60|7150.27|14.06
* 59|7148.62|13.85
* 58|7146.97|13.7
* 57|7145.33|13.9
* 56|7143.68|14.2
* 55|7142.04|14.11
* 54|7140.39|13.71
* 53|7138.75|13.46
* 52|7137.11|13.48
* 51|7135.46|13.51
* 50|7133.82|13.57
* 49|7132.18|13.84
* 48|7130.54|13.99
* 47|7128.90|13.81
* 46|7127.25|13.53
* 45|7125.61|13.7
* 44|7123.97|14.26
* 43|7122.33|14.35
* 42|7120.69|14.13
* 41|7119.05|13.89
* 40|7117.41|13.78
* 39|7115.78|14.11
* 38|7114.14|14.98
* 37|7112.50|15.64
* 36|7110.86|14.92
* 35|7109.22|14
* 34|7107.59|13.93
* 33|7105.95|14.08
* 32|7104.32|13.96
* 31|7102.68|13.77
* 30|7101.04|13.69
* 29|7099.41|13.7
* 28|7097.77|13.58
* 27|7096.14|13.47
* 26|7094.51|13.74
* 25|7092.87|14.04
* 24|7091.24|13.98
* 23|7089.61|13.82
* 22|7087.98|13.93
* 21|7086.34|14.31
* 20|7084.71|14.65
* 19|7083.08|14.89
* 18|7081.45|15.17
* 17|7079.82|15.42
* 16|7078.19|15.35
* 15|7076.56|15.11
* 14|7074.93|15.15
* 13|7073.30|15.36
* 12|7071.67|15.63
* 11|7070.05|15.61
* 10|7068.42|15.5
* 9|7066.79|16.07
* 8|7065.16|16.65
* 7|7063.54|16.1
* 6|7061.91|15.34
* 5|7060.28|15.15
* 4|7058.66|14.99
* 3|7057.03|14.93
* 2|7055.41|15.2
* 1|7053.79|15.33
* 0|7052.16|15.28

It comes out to 0.04 mag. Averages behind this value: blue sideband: 15.3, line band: 14.1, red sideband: 13.8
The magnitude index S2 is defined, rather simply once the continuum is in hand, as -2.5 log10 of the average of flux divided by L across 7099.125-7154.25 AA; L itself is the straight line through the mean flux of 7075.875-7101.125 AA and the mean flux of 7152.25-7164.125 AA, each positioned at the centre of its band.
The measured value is 0.008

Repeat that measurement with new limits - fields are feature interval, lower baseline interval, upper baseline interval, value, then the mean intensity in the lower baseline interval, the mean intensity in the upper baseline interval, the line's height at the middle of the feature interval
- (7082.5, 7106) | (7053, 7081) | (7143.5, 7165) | 0.08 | 15.5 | 14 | 15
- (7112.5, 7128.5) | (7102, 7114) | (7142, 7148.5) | 0.01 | 14.4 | 14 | 14.2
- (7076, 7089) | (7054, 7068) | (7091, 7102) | -0.03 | 15.5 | 13.7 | 14.4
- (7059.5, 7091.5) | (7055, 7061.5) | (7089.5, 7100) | -0.05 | 15.1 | 13.8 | 14.5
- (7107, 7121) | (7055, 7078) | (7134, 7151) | 0.00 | 15.5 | 13.8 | 14.4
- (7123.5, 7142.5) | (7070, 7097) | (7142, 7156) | 0.03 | 14.7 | 14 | 14.2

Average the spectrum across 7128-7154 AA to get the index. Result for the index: 13.8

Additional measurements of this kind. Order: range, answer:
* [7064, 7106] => 14.7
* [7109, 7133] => 14.2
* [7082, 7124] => 14.1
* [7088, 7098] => 13.8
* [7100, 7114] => 14.3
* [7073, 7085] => 15.1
